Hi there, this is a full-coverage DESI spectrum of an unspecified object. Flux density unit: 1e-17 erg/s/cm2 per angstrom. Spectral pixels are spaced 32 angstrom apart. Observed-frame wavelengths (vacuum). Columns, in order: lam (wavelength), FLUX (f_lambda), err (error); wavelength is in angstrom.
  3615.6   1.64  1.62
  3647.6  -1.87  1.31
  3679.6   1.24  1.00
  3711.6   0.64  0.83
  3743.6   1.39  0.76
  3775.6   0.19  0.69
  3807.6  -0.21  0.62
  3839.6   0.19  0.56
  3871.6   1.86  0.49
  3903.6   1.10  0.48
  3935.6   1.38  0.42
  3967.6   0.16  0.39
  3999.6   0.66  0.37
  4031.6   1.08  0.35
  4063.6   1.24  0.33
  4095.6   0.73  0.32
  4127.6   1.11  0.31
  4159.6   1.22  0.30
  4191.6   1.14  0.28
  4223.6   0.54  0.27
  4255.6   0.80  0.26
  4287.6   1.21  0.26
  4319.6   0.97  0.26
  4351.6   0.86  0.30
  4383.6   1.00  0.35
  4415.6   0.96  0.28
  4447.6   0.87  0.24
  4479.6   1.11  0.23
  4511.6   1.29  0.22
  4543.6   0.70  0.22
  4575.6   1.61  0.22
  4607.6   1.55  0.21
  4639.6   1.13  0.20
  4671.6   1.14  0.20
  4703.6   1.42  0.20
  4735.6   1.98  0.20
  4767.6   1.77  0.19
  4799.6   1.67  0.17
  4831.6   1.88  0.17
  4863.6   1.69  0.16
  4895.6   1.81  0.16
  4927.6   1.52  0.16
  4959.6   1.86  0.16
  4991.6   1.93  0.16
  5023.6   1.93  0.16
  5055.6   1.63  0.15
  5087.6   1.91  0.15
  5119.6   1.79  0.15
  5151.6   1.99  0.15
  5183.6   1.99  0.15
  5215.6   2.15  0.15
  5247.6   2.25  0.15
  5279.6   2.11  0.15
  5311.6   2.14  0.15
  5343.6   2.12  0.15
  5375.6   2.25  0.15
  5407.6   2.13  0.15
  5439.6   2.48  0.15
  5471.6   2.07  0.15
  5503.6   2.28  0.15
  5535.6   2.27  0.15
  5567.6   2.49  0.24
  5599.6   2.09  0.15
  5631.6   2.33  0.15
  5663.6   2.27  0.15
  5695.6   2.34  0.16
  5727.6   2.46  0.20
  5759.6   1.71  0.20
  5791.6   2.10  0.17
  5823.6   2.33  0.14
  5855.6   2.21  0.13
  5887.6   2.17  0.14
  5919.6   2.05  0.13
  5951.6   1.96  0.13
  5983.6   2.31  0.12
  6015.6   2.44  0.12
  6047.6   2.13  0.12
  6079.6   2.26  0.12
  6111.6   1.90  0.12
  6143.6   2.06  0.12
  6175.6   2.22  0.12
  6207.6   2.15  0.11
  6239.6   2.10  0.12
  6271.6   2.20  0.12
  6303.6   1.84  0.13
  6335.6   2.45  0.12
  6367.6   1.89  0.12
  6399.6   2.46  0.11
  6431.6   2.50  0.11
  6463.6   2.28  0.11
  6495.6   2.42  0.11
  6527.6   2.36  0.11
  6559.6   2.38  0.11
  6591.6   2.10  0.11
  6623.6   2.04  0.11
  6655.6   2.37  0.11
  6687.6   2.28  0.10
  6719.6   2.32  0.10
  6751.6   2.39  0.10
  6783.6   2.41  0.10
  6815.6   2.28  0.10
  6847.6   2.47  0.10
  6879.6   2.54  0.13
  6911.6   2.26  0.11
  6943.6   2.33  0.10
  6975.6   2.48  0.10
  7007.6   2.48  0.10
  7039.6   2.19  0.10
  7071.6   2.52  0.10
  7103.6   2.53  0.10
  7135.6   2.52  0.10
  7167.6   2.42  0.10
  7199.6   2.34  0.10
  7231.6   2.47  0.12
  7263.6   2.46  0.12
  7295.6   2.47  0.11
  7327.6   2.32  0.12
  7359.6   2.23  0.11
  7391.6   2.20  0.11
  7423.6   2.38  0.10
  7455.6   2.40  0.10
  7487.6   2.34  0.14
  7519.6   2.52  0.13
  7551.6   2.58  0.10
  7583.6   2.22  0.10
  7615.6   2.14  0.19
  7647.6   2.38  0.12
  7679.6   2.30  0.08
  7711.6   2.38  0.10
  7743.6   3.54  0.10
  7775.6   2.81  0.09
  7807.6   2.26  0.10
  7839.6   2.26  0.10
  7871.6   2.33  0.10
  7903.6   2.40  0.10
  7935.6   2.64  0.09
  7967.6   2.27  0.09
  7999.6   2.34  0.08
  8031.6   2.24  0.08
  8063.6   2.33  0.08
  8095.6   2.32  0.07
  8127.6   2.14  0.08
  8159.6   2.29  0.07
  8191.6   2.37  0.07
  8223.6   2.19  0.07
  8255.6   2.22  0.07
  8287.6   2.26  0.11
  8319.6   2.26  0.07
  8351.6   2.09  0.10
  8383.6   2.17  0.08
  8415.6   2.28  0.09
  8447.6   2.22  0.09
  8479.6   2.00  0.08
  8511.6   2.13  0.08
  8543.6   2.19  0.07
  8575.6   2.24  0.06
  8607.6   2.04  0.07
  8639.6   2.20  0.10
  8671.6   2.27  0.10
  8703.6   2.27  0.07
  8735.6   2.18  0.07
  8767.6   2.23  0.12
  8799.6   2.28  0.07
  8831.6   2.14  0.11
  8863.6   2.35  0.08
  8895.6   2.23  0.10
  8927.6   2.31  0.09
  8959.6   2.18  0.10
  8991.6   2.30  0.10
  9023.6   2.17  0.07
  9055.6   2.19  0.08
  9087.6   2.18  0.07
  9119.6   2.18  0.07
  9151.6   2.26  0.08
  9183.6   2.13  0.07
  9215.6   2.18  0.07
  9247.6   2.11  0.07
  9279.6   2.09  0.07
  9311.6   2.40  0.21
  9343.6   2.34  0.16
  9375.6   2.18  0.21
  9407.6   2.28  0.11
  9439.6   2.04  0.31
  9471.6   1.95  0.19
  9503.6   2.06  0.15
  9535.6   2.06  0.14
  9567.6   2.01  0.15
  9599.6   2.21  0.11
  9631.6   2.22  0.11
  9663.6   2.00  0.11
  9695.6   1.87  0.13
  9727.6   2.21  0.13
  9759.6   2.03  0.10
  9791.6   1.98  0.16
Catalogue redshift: 0.180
